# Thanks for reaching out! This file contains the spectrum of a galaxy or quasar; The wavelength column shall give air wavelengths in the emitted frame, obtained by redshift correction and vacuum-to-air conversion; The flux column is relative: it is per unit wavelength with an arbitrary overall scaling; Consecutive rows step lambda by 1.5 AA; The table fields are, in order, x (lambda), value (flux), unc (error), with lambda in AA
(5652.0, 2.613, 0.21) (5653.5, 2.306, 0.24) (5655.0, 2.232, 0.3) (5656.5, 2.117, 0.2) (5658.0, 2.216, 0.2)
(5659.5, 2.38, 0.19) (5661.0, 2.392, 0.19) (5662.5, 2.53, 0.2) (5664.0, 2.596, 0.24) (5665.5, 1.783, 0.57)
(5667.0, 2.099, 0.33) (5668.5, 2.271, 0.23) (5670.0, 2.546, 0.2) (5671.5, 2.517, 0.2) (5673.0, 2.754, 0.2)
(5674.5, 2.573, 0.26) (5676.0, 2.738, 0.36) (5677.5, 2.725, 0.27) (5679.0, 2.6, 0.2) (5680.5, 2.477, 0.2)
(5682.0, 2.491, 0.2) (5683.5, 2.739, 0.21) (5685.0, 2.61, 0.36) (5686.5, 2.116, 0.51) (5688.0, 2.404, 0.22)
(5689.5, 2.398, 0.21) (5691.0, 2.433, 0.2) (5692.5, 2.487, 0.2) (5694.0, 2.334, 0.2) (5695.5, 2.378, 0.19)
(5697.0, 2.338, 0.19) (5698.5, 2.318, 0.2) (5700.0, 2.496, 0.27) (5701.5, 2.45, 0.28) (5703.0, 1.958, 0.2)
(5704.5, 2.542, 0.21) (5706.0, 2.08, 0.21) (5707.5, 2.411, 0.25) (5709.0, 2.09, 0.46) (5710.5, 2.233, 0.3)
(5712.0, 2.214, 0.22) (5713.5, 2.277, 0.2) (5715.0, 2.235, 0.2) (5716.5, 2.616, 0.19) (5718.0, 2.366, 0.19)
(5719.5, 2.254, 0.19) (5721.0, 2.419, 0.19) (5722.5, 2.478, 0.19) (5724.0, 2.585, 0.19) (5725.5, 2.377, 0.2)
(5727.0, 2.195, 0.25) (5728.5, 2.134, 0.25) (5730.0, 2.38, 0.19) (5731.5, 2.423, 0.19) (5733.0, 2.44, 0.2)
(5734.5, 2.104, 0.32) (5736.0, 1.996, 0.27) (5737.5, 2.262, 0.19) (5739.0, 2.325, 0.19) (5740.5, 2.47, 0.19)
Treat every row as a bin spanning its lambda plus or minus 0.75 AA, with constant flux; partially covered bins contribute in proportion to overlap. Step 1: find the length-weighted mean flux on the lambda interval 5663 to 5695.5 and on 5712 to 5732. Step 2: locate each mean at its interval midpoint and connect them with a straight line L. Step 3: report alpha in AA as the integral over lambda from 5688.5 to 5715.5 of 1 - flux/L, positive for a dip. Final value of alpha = 1.0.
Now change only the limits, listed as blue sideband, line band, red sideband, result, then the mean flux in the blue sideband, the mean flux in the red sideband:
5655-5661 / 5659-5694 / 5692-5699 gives -2.26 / 2.26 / 2.37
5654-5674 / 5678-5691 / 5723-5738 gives -0.86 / 2.34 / 2.29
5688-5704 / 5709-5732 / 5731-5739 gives -0.47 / 2.36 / 2.25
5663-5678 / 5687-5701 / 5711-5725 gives 0.14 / 2.46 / 2.38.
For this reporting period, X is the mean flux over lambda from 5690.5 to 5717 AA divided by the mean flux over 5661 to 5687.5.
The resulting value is 0.94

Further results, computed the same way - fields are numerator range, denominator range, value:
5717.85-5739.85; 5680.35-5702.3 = 0.95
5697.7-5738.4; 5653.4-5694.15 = 0.95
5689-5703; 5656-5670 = 1.04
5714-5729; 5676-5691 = 0.94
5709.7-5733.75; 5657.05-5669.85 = 1.03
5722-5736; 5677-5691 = 0.93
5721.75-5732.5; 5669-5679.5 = 0.90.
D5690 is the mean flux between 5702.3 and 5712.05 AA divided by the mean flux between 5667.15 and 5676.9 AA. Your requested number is 0.87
